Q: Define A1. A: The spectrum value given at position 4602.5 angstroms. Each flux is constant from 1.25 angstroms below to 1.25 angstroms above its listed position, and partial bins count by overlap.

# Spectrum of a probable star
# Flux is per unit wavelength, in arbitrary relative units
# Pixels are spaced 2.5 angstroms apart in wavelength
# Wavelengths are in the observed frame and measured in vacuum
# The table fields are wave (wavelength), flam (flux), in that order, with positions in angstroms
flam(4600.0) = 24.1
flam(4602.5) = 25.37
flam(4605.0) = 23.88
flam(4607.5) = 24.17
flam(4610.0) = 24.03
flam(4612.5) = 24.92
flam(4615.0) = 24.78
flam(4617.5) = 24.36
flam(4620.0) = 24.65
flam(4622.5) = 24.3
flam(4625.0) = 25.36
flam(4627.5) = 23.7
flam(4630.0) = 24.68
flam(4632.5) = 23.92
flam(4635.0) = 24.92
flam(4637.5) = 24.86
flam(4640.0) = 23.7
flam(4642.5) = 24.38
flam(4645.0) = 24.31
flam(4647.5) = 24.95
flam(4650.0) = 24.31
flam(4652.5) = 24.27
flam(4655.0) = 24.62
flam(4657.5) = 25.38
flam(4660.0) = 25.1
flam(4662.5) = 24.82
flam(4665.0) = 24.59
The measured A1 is 25.37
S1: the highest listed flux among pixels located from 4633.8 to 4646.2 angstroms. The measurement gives 24.92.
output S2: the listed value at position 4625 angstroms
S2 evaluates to 25.36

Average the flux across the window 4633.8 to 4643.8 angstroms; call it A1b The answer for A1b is 24.5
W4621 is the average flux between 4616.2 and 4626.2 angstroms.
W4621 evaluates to 24.7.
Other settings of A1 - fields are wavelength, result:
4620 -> 24.65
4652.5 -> 24.27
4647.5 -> 24.95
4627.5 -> 23.7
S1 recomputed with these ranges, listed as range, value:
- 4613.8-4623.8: 24.78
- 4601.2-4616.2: 25.37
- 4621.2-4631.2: 25.36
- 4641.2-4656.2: 24.95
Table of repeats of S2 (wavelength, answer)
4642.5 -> 24.38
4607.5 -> 24.17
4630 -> 24.68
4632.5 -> 23.92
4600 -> 24.1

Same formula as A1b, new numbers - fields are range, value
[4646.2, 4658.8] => 24.7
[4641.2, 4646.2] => 24.3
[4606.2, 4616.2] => 24.5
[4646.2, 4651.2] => 24.6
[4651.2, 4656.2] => 24.4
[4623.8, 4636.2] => 24.5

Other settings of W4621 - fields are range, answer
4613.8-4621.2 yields 24.6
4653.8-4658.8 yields 25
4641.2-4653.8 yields 24.4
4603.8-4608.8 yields 24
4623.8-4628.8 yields 24.5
